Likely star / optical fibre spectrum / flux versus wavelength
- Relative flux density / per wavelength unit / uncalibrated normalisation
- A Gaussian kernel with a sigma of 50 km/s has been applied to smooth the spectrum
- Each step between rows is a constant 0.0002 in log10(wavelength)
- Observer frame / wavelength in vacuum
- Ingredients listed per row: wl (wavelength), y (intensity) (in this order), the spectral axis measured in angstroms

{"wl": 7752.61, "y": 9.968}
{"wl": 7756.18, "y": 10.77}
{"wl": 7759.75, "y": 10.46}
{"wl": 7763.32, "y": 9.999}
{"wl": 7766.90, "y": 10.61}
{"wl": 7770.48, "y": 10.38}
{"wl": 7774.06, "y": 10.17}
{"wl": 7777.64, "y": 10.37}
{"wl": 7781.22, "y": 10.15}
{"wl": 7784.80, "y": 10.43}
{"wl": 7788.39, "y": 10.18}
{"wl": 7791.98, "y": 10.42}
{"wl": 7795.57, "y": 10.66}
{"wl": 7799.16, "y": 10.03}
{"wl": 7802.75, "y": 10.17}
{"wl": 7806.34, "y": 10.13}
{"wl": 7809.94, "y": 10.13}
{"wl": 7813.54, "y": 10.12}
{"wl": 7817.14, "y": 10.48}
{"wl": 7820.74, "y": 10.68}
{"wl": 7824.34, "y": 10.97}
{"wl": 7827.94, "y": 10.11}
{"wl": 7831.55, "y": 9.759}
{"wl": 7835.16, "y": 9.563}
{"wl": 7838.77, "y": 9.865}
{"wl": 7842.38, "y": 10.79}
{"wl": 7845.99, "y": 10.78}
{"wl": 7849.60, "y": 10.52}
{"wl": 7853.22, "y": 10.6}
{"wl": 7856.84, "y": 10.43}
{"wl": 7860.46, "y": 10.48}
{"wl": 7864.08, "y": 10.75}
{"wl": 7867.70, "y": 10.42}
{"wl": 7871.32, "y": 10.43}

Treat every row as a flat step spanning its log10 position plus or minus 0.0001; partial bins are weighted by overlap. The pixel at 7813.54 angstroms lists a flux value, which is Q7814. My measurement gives 10.12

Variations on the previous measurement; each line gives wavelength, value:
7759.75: 10.46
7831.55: 9.759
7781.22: 10.15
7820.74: 10.68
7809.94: 10.13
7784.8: 10.43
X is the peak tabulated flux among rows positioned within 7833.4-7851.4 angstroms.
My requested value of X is 10.79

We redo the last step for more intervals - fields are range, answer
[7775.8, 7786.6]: 10.43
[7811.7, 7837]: 10.97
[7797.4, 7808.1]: 10.17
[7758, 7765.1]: 10.46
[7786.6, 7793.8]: 10.42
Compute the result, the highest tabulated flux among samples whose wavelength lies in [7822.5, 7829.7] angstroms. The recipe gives 10.97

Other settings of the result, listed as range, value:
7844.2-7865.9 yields 10.78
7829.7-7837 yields 9.759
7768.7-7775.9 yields 10.38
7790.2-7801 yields 10.66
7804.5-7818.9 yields 10.48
